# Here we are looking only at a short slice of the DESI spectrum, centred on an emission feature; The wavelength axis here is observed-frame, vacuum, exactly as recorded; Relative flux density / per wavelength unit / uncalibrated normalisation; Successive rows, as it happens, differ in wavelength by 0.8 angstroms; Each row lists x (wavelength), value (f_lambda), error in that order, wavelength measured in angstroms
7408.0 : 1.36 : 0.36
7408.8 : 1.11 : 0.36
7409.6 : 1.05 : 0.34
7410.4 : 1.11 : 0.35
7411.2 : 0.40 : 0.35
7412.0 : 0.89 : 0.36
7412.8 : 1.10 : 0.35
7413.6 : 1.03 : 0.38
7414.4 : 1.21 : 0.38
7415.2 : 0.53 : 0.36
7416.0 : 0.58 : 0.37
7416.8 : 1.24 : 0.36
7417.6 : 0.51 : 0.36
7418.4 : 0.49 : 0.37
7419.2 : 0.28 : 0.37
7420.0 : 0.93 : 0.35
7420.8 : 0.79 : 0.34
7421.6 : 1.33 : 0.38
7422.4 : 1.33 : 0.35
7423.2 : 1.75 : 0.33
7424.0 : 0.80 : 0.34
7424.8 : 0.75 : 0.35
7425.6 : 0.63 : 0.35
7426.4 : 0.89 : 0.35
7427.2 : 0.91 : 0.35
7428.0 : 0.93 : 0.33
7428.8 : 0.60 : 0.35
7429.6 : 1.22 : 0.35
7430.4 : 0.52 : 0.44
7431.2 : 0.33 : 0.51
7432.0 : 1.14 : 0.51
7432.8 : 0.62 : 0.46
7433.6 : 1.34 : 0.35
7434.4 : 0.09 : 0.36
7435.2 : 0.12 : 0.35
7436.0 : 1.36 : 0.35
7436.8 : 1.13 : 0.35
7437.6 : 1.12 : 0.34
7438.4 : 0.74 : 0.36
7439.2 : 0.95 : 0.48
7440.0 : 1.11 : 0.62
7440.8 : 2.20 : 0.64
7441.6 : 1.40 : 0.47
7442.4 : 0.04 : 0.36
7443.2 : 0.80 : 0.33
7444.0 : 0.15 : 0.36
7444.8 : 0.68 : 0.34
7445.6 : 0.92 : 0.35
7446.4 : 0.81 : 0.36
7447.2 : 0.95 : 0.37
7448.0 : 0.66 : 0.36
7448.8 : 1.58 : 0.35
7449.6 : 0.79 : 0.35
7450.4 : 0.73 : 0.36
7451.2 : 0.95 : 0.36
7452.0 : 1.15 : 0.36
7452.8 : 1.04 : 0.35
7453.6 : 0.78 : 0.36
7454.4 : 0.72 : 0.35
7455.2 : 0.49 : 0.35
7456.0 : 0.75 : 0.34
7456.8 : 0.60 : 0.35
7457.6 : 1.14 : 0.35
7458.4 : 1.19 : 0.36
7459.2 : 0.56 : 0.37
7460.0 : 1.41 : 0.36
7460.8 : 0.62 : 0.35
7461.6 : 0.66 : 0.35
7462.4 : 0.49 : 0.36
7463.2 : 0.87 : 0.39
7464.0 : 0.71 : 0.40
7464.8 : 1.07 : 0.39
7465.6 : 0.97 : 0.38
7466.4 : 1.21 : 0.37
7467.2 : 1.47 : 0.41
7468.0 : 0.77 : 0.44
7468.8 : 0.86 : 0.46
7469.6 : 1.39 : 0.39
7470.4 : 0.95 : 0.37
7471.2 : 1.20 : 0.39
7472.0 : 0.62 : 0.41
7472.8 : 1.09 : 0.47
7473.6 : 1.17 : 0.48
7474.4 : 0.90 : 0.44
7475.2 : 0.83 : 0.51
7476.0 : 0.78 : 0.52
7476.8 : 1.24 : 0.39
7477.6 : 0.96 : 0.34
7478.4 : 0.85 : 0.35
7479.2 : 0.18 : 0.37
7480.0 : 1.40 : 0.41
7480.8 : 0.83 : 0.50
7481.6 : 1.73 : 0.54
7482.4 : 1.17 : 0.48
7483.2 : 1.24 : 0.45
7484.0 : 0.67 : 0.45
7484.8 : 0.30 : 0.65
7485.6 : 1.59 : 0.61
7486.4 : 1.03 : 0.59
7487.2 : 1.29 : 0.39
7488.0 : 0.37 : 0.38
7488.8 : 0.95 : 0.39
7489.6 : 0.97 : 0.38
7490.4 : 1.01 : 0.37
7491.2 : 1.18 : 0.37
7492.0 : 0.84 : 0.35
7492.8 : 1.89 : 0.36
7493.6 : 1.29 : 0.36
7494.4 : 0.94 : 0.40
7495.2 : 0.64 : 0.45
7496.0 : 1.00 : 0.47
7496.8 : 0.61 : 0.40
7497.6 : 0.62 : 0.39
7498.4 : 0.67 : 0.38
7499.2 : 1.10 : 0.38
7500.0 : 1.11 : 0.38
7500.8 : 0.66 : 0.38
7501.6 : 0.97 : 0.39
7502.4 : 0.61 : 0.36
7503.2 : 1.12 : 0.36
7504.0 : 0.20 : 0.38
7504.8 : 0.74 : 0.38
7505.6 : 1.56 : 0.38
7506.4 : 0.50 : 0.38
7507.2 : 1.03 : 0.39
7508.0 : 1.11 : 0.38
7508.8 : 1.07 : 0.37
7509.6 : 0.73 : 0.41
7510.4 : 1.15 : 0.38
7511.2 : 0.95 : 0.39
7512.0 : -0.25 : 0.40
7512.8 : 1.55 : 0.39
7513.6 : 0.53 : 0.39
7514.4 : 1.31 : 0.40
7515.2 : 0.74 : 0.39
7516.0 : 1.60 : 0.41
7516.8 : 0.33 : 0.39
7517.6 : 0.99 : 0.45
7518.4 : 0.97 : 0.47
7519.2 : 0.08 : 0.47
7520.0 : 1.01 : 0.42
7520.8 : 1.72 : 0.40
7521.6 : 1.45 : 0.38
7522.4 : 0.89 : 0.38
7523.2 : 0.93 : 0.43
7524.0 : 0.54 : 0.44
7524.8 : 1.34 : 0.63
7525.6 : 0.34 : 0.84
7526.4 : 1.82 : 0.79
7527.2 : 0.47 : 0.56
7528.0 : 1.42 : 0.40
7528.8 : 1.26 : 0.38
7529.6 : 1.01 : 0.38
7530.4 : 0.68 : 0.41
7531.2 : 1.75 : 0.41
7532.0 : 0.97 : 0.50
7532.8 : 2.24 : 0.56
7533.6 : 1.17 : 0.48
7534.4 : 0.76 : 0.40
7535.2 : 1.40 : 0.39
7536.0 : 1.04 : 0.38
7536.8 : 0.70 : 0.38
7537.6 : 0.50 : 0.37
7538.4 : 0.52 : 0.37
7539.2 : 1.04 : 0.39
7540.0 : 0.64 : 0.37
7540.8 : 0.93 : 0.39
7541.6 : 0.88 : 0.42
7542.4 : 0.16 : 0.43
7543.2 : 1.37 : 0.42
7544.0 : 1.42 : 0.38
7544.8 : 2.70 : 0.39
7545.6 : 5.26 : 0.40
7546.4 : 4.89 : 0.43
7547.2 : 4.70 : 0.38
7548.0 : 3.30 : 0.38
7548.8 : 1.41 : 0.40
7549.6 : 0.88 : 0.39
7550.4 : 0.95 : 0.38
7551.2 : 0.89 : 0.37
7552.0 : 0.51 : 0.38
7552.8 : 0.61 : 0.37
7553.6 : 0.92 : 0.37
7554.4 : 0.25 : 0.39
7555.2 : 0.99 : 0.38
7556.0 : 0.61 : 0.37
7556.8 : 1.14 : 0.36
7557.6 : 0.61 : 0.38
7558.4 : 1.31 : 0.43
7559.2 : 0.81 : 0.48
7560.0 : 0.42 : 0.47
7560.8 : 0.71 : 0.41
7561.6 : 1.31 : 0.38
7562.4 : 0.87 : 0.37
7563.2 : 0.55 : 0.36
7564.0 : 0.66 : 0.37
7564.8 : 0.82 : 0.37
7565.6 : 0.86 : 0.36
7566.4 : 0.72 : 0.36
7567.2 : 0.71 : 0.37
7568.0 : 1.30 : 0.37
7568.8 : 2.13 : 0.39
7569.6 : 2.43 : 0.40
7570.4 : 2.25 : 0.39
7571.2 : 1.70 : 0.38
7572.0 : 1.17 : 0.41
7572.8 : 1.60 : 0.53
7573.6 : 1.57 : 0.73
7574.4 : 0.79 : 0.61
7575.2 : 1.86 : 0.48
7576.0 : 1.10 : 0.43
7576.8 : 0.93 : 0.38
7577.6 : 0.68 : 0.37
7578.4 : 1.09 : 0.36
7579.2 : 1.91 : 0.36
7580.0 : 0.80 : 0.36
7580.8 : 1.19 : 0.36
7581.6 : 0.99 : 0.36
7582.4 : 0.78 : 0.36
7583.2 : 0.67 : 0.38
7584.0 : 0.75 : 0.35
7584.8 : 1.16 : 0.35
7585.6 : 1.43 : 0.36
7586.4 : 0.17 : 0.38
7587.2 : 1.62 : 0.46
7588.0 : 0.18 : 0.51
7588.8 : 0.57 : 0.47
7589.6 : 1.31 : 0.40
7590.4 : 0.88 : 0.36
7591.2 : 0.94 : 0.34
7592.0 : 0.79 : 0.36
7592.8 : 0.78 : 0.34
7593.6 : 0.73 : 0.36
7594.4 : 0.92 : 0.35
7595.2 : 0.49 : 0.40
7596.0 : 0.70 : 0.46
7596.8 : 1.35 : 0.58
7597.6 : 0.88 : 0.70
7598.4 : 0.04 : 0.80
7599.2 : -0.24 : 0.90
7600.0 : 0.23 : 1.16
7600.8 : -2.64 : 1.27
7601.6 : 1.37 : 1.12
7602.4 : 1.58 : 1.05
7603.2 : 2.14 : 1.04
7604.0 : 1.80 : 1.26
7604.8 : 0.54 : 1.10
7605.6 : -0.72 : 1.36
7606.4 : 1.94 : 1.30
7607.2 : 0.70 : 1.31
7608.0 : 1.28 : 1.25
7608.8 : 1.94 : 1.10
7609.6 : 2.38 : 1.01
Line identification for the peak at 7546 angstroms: H-alpha 6563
